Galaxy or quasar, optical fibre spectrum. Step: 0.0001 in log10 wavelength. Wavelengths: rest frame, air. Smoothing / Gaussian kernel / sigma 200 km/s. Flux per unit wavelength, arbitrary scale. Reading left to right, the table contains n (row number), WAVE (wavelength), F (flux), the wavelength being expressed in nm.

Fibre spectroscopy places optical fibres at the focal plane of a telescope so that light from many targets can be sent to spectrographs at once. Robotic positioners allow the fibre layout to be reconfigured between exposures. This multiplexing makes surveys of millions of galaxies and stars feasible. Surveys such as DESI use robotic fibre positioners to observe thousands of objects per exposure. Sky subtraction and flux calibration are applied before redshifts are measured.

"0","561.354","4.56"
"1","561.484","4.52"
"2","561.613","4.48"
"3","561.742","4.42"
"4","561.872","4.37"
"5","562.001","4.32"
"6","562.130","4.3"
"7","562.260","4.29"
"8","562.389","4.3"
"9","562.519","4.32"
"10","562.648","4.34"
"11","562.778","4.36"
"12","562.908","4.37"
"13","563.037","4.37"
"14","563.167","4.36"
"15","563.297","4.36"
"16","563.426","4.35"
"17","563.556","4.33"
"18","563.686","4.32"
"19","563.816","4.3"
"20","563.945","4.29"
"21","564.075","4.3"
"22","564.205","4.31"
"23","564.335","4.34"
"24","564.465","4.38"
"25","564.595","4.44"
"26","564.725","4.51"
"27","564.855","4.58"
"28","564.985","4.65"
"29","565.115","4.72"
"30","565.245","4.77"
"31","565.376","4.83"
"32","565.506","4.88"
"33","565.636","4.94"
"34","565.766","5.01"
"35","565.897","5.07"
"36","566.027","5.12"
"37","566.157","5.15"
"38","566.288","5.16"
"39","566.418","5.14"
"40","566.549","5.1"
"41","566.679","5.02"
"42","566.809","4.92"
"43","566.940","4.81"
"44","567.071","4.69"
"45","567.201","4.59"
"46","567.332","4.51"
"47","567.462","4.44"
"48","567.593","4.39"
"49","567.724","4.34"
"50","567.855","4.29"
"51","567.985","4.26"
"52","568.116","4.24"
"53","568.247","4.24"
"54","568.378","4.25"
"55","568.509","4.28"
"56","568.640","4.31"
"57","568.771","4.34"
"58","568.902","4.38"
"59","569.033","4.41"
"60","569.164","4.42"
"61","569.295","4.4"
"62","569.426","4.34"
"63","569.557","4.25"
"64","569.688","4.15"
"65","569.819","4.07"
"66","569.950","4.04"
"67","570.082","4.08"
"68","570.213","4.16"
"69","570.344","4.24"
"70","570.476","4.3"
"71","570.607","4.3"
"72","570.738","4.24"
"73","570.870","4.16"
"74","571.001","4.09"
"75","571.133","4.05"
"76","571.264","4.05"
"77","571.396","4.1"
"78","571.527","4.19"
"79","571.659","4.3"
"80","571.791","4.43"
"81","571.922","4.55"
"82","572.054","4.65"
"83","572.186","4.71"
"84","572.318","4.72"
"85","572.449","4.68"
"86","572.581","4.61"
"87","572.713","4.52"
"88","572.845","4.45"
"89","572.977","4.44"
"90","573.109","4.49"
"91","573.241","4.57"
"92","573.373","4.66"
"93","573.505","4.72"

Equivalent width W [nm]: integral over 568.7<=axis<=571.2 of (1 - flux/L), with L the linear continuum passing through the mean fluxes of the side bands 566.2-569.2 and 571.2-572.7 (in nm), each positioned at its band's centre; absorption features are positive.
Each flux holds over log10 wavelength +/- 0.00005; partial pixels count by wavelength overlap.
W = 0.15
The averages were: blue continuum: 4.55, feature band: 4.23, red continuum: 4.46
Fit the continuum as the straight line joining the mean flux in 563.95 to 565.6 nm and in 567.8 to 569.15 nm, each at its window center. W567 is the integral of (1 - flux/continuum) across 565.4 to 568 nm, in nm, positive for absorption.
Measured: -0.22 nm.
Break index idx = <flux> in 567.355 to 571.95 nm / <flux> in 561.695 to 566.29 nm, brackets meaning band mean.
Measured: 0.9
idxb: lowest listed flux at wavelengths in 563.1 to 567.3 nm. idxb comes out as 4.29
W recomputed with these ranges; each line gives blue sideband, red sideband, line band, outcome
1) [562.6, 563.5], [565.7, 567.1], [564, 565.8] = 0.04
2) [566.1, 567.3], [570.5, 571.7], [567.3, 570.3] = 0.19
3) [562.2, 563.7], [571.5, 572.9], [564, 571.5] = -0.07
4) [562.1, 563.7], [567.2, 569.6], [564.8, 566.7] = -0.26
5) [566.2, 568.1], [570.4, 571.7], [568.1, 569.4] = 0.04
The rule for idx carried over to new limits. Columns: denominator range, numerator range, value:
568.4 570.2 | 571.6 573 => 1.07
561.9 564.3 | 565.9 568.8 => 1.07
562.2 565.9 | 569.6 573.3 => 0.97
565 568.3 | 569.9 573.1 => 0.91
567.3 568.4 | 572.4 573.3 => 1.05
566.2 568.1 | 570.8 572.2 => 0.91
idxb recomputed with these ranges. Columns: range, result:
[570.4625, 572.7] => 4.05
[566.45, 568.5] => 4.24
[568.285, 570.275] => 4.04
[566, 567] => 4.81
